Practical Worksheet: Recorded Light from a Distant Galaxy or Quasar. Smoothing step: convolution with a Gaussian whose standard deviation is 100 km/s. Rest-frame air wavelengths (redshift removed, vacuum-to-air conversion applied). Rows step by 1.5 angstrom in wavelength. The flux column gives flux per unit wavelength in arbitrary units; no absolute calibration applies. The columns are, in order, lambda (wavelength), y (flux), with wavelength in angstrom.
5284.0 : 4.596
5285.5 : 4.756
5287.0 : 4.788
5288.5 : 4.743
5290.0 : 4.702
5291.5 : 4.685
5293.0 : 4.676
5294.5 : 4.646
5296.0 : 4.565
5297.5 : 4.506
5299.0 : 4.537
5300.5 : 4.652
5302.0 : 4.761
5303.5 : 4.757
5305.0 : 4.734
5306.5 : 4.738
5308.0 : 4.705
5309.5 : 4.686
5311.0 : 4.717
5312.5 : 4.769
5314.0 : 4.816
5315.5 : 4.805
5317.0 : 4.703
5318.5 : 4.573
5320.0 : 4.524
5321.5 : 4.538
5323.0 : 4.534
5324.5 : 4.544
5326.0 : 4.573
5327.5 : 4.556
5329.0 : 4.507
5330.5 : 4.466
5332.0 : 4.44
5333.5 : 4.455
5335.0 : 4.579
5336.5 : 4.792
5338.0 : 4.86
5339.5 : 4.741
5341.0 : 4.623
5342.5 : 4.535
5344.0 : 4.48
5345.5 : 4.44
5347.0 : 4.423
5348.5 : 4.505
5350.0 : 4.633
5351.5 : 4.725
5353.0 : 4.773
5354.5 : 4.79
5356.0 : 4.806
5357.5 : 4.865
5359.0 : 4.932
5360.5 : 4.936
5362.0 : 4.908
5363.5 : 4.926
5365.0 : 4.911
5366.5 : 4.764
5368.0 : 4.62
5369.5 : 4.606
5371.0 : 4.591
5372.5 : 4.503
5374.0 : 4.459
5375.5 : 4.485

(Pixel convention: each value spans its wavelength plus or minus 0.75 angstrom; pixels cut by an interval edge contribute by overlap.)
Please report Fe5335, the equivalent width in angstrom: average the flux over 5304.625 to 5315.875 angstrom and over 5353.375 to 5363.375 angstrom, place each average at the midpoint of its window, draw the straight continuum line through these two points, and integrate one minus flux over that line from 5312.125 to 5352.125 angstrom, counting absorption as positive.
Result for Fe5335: 1.72 angstrom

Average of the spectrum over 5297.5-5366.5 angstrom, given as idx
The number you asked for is 4.67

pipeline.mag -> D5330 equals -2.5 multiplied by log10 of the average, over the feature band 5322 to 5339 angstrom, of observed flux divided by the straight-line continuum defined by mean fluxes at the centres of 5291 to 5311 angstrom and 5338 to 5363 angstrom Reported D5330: 0.03 mag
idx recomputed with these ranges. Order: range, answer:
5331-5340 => 4.64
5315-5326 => 4.6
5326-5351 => 4.57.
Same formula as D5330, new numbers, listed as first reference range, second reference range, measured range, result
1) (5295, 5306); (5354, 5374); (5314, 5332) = 0.026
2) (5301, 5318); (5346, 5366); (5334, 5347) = 0.034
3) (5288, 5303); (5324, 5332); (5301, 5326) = -0.024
